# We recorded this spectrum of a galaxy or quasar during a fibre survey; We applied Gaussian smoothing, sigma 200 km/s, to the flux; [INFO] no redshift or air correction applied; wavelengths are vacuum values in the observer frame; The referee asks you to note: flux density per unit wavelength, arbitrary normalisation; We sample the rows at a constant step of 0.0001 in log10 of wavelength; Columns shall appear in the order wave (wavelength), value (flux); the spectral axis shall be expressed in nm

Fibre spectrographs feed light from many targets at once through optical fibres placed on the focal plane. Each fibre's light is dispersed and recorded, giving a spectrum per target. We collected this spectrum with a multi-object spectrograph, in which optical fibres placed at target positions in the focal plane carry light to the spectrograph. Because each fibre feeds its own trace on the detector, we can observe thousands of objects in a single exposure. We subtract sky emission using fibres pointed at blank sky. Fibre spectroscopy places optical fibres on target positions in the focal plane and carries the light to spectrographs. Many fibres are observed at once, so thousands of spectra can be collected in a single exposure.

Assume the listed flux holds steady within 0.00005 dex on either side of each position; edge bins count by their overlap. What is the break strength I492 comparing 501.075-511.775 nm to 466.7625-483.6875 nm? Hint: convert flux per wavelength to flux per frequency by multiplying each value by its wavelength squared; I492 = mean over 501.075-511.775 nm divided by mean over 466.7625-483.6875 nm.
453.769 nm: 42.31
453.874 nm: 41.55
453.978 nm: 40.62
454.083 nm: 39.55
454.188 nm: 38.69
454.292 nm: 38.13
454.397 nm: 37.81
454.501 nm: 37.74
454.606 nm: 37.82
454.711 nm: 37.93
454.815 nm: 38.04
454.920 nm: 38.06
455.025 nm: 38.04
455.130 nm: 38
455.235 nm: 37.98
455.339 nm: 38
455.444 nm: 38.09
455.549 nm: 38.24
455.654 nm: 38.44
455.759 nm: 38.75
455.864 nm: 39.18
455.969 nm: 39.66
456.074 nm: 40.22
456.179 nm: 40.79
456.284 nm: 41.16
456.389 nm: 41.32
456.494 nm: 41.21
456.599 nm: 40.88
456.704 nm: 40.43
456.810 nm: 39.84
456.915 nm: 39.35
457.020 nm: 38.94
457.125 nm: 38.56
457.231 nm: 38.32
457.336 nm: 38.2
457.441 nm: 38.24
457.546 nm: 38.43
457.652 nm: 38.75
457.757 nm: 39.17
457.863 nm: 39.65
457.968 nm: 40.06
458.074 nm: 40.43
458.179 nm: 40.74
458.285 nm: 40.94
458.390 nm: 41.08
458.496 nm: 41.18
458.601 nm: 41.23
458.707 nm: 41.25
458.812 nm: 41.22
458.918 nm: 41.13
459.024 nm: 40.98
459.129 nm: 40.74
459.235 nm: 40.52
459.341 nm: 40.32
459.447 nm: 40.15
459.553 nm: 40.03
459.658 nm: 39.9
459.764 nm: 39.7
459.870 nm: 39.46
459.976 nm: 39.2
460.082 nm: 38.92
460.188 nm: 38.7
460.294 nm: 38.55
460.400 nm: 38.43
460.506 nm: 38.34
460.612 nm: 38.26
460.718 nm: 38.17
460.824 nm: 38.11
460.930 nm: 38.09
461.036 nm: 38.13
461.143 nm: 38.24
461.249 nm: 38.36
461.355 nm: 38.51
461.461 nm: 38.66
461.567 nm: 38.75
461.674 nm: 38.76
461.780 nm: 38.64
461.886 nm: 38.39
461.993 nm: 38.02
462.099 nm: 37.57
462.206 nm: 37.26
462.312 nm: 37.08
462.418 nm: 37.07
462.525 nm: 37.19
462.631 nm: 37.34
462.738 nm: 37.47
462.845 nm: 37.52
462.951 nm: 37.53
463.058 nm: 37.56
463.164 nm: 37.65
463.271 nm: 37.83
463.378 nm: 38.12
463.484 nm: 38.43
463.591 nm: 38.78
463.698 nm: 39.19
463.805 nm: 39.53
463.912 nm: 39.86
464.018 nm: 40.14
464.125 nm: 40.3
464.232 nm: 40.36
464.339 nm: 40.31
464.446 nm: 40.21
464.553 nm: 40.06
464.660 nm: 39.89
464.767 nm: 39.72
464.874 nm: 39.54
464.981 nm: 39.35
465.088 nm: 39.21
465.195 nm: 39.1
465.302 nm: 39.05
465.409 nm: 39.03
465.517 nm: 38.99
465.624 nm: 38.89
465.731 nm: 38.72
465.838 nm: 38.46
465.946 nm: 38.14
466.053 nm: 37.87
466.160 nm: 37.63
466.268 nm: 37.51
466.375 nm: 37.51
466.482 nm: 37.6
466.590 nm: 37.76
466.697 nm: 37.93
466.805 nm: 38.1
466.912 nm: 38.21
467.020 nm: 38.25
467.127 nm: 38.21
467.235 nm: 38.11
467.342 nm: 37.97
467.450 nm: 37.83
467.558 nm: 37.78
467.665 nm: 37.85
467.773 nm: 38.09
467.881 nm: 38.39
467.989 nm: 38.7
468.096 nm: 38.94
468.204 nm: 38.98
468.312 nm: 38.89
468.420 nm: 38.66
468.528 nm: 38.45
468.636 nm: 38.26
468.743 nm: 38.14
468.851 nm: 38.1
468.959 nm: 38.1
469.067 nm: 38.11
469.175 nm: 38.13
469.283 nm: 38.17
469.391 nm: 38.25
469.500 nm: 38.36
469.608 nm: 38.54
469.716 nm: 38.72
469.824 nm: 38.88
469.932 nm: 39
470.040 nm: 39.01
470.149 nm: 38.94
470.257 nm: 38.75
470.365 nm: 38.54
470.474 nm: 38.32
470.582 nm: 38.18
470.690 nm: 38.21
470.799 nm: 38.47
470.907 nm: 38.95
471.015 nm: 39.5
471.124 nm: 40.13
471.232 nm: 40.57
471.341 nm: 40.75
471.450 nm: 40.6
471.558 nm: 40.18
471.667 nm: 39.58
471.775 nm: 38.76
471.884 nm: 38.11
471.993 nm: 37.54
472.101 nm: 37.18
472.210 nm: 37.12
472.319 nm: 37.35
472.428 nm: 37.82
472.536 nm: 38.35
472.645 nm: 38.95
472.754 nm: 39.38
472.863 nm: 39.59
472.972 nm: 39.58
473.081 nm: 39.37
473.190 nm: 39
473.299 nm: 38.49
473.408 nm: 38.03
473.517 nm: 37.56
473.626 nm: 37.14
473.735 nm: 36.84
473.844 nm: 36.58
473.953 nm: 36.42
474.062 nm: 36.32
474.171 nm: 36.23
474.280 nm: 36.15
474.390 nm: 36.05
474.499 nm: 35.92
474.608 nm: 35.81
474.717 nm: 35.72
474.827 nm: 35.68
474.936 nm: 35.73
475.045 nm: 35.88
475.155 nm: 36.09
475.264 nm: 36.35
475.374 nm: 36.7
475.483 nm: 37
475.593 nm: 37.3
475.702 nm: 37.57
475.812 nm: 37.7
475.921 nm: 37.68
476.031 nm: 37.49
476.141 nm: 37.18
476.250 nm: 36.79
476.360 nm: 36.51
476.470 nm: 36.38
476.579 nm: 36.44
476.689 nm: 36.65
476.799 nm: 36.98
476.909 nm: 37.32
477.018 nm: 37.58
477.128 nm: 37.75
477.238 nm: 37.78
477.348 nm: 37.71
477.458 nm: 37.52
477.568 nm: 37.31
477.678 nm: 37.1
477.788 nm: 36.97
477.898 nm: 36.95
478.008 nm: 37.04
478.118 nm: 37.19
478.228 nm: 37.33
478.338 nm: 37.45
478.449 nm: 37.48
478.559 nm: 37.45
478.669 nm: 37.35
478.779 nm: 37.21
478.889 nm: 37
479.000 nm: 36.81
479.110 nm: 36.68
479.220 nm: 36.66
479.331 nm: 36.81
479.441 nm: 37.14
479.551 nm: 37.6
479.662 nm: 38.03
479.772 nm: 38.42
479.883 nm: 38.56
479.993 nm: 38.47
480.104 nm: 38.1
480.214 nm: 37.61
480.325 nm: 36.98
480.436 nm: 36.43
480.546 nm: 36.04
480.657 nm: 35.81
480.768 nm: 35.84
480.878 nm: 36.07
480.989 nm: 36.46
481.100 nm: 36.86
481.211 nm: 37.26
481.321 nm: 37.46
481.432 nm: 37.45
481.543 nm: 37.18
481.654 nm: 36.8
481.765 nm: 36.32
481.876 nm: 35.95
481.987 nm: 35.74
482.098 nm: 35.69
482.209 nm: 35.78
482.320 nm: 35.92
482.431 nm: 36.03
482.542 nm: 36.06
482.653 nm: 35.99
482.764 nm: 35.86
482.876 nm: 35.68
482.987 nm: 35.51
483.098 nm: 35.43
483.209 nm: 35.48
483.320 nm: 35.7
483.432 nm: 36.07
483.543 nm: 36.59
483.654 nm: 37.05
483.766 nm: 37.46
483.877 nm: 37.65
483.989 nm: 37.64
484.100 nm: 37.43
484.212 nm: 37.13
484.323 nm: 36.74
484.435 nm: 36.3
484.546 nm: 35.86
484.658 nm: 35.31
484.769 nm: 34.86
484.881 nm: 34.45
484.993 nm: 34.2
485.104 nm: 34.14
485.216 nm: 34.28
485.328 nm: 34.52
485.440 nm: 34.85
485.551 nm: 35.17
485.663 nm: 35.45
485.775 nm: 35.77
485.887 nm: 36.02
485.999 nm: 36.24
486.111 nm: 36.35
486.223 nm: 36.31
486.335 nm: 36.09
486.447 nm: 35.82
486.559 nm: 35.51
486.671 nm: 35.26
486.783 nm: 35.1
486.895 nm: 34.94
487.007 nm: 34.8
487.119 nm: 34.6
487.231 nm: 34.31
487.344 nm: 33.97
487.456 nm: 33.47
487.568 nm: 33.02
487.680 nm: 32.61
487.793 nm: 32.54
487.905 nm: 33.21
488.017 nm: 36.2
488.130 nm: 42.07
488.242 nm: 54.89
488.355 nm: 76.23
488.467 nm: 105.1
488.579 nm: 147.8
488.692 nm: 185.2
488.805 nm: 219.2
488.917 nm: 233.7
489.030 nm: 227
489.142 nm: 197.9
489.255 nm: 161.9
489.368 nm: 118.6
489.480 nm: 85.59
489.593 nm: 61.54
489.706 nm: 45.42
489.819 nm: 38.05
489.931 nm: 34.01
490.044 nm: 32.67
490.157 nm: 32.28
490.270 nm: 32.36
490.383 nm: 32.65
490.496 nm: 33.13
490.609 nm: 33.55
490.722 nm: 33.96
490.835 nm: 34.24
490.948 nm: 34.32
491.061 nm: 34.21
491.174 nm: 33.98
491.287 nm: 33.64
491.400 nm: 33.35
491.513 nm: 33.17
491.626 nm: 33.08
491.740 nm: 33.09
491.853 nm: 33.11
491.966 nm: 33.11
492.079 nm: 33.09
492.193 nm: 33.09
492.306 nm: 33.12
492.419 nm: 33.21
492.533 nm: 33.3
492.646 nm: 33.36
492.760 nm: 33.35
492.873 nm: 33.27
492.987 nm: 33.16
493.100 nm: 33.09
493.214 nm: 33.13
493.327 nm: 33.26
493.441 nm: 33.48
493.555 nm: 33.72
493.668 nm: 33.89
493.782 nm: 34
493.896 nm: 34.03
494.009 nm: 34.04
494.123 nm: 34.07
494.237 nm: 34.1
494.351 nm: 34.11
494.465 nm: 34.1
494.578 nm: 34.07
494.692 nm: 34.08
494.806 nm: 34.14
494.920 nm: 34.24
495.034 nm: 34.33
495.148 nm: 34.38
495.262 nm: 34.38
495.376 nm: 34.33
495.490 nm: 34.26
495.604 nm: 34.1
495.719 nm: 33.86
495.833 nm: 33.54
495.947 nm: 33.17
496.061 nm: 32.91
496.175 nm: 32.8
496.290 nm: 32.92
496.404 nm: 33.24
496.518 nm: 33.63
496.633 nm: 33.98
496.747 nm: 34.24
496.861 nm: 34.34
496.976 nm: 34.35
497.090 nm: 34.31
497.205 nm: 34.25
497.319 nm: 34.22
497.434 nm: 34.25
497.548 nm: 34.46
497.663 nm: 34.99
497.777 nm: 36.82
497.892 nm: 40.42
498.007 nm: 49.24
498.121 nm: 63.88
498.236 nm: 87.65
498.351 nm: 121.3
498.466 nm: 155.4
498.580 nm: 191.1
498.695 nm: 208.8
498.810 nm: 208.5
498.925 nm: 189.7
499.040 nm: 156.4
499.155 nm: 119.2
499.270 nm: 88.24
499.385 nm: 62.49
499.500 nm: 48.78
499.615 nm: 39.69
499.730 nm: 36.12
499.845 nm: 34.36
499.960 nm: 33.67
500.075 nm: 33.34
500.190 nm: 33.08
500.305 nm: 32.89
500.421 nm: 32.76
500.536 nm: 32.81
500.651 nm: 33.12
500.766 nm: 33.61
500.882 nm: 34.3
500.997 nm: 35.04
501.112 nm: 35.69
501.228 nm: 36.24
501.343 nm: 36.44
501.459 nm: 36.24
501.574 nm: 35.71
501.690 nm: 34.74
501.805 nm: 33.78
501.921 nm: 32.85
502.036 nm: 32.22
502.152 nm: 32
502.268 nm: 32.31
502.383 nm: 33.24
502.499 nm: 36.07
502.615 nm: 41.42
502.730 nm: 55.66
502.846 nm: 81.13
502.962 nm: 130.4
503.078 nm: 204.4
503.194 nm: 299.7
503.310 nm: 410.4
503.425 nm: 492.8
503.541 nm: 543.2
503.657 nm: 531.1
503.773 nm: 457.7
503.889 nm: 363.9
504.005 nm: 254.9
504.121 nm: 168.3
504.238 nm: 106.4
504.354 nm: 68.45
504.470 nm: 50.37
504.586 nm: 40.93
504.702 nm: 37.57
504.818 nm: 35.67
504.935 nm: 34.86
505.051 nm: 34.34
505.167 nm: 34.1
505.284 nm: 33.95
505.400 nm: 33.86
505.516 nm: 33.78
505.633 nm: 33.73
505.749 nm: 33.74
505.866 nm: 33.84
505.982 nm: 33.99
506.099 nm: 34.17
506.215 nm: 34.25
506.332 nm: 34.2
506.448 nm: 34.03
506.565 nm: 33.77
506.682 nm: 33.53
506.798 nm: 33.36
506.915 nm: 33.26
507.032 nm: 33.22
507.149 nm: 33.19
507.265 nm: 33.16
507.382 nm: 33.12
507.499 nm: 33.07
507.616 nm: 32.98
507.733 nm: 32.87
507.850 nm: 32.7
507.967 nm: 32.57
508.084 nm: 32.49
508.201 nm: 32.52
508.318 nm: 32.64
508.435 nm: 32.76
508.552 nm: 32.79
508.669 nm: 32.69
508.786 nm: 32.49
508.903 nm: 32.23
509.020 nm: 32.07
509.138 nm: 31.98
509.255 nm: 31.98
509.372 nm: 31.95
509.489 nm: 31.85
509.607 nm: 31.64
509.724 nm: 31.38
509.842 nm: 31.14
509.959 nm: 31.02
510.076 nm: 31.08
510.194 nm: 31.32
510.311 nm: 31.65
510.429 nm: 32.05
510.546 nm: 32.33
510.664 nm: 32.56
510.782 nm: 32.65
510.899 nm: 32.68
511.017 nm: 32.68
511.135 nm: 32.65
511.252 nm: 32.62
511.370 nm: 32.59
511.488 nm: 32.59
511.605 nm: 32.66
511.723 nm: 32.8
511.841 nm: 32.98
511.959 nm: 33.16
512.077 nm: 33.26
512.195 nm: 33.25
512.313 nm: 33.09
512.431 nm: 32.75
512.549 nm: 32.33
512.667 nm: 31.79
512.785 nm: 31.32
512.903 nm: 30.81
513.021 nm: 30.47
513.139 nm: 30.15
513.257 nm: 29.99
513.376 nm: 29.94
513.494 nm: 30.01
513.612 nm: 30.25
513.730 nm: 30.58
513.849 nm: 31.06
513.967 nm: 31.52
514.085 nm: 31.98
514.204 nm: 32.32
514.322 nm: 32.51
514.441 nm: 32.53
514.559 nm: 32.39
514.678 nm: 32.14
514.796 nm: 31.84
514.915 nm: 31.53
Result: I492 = 2.21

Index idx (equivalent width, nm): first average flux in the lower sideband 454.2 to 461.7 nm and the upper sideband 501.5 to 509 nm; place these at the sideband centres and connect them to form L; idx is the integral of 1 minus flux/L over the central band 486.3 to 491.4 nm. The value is 0.47 nm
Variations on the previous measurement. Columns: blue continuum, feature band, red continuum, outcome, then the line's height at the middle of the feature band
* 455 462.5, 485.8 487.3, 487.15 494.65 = 0.50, 53.3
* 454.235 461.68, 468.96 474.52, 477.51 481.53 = -0.06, 37.9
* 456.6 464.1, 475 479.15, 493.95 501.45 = 0.78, 45.7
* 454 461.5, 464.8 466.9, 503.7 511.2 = 0.16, 41.6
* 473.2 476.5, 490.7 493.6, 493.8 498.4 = 0.37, 38.3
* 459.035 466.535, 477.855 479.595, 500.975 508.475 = 0.64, 58.6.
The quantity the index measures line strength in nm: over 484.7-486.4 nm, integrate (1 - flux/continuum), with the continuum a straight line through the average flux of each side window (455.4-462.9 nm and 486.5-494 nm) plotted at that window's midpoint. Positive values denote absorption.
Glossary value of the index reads 0.57 nm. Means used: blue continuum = 39.2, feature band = 35.2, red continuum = 55.6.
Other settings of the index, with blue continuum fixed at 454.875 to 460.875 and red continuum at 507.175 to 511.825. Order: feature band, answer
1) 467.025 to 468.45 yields -0.01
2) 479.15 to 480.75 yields -0.04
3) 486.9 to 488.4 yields -0.15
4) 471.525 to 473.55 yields -0.05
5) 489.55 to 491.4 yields -0.05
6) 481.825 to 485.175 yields 0.00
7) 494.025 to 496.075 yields 0.02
